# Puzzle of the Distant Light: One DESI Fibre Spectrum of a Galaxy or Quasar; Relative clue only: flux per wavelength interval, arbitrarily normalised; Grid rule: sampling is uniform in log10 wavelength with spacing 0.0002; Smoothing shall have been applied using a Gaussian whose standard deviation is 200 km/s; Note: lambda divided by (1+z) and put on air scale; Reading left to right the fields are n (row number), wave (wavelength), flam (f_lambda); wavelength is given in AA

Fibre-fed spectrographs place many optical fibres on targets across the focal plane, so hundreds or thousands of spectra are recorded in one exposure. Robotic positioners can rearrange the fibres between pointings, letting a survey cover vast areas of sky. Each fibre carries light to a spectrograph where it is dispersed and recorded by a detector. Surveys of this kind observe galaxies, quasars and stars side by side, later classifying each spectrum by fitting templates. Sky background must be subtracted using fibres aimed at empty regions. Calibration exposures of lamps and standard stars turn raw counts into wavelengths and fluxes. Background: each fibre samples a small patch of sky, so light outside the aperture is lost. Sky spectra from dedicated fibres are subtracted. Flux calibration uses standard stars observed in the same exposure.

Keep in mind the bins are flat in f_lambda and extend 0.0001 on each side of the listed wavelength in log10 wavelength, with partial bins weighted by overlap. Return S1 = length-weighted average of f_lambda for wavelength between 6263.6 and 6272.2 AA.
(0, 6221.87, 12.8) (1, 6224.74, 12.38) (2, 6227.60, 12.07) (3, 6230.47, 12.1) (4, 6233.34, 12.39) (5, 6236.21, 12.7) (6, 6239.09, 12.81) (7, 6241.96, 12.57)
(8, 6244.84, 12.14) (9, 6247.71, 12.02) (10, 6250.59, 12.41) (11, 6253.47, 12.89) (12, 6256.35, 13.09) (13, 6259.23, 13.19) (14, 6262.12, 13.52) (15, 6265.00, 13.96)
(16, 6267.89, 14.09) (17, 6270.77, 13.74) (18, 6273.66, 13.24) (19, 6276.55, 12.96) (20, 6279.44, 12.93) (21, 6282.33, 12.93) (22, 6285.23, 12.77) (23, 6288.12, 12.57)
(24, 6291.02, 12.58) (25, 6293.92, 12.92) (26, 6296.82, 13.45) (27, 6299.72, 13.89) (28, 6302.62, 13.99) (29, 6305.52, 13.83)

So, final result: 13.9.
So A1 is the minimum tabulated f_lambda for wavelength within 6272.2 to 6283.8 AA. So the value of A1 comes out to 12.93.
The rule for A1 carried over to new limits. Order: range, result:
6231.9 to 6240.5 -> 12.39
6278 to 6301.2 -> 12.57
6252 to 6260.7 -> 12.89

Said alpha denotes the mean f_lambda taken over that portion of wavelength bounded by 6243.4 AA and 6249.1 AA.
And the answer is 12.1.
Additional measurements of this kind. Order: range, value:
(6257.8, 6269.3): 13.7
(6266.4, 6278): 13.5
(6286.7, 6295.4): 12.7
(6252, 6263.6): 13.2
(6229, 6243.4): 12.5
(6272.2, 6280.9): 13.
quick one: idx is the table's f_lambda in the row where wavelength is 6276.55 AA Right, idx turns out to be 12.96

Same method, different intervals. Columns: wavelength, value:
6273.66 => 13.24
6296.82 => 13.45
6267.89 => 14.09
